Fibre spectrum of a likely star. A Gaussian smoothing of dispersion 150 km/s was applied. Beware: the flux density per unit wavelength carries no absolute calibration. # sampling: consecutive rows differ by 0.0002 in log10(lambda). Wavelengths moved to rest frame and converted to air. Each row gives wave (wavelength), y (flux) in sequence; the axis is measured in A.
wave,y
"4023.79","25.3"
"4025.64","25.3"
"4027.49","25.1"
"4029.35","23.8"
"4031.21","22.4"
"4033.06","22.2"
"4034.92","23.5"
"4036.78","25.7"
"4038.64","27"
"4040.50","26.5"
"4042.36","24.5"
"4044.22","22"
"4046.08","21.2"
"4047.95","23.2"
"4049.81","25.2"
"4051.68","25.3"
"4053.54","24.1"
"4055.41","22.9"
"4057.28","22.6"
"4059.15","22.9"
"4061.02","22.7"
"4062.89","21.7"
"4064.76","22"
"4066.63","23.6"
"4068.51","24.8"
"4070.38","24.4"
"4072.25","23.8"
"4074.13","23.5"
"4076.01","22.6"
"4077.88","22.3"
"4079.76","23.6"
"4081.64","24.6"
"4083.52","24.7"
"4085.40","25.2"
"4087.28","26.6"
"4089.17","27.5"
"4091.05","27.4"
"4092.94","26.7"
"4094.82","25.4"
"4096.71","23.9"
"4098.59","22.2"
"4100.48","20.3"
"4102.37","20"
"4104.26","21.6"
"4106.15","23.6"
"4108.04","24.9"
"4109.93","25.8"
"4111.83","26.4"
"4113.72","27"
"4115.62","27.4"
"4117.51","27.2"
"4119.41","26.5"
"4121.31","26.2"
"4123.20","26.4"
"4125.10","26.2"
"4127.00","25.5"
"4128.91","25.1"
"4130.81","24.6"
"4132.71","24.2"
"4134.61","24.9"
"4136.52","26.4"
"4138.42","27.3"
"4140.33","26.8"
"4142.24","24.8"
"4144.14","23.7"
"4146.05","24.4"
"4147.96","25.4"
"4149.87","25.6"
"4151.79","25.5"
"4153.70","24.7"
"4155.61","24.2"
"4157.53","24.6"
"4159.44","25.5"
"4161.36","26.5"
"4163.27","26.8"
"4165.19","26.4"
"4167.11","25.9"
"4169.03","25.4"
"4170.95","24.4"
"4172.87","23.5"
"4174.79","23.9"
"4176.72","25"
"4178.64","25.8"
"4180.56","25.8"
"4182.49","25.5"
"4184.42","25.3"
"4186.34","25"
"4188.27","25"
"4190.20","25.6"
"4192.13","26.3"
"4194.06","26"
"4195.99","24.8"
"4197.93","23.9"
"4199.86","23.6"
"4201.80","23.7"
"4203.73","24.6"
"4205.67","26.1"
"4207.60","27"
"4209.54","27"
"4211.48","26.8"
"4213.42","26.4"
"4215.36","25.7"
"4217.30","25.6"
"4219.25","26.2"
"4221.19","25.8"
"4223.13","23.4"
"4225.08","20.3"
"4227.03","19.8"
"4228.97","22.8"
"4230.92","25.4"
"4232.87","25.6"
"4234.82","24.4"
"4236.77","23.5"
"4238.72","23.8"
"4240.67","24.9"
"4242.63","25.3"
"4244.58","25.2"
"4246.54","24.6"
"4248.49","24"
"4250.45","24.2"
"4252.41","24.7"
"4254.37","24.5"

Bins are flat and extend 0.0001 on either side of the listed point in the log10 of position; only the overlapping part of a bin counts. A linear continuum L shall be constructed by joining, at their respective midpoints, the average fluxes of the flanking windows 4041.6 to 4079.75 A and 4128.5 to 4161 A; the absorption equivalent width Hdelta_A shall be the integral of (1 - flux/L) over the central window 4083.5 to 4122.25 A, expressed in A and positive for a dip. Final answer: -1.4 A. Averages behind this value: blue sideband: 23.3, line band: 25.1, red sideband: 25.2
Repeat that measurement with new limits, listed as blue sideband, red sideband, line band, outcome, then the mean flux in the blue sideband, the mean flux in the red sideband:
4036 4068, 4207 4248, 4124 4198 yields -3.0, 23.7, 24.7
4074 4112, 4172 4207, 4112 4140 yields -1.9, 24.2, 25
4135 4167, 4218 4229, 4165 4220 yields -2.8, 25.5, 23.1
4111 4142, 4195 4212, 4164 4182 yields 0.3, 26.1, 25.2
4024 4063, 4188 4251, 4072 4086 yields 0.2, 23.9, 24.8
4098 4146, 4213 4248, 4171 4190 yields -0.3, 25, 24.3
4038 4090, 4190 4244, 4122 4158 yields -1.4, 23.9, 24.8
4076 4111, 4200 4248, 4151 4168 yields -0.8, 24.2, 24.7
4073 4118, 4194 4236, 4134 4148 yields -0.5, 24.6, 24.7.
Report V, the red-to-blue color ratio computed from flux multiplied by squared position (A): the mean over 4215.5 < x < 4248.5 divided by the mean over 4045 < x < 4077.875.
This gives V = 1.1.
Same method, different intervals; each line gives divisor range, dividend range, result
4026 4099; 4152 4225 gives 1.11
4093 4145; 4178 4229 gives 1.04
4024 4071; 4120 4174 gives 1.12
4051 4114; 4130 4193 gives 1.10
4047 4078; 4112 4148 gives 1.14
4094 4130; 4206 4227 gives 1.07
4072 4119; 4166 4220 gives 1.08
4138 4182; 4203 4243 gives 1.01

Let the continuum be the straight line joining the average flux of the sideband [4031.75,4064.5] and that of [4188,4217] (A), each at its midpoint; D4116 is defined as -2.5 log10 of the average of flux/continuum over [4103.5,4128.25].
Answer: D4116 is -0.06 mag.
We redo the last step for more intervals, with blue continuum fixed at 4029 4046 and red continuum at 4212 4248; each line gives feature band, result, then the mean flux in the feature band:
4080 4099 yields -0.06 mag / 25.4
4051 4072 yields 0.03 mag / 23.4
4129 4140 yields -0.06 mag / 25.5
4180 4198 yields -0.05 mag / 25.4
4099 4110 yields 0.08 mag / 22.4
